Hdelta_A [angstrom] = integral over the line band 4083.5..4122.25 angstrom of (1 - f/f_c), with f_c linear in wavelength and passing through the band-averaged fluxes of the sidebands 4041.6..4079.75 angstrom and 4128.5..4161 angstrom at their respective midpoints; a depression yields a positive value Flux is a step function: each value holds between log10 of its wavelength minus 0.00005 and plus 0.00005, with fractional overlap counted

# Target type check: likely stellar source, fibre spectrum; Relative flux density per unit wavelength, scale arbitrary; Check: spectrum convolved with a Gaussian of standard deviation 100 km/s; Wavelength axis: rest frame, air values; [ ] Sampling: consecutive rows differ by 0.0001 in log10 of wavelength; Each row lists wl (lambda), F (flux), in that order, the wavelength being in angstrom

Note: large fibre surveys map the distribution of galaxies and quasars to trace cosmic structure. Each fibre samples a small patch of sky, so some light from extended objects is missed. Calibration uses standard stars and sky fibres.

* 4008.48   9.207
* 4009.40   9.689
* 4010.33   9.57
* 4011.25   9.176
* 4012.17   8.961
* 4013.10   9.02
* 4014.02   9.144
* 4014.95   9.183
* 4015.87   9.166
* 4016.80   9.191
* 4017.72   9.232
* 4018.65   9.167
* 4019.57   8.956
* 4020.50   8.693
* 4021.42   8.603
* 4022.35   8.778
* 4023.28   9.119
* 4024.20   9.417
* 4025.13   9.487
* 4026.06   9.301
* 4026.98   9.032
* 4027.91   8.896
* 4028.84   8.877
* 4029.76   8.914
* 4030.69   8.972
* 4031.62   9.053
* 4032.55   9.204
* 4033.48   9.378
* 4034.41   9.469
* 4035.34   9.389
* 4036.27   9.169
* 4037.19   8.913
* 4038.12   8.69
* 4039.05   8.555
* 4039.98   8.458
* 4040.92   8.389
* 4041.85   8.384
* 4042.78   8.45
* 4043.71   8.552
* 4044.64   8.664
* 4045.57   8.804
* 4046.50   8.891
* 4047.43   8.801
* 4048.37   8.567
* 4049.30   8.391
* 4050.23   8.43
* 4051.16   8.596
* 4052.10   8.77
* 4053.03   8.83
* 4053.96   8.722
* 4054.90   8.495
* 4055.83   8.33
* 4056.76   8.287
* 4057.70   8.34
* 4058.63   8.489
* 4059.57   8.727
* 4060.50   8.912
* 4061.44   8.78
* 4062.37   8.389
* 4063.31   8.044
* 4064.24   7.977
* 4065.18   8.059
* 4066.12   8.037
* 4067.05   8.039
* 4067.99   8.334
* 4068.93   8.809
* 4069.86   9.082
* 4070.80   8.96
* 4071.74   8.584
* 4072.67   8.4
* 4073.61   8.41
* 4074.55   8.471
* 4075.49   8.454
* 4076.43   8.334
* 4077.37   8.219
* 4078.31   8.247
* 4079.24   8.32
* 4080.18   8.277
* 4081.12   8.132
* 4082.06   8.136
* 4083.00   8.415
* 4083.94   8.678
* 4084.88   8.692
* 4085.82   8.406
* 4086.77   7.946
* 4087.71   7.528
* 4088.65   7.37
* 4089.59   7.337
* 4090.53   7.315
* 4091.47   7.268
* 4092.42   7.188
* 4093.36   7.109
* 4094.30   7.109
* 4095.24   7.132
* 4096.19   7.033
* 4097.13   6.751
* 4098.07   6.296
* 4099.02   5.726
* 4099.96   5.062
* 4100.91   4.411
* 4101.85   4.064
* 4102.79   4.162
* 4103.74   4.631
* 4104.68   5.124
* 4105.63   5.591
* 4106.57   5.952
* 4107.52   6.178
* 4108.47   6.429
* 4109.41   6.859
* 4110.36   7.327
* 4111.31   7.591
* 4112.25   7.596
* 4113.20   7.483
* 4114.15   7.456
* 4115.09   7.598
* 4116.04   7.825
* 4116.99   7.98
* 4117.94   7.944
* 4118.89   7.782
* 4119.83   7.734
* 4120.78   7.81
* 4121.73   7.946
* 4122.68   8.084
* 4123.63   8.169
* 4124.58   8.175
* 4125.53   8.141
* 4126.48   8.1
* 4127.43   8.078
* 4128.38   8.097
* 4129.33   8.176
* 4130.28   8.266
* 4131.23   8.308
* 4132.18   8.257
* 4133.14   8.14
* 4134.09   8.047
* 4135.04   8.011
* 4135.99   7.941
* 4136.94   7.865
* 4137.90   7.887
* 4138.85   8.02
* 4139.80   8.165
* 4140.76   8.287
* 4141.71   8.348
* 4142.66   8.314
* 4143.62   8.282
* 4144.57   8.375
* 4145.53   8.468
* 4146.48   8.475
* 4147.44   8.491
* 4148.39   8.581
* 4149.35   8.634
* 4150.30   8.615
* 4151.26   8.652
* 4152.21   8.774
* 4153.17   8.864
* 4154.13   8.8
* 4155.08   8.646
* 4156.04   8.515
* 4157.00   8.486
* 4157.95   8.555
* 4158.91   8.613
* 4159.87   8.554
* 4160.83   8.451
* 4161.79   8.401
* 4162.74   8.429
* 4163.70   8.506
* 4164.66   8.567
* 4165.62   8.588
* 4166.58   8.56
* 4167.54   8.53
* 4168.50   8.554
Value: 7.00 angstrom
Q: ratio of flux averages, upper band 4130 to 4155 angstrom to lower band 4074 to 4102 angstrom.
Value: 1.13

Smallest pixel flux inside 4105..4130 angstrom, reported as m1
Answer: 5.591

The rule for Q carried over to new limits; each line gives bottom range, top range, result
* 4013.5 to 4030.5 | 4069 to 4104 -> 0.82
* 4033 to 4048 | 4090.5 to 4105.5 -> 0.68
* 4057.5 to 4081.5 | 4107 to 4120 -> 0.88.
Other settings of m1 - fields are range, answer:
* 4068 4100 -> 5.062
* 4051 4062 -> 8.287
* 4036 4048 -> 8.384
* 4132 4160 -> 7.865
